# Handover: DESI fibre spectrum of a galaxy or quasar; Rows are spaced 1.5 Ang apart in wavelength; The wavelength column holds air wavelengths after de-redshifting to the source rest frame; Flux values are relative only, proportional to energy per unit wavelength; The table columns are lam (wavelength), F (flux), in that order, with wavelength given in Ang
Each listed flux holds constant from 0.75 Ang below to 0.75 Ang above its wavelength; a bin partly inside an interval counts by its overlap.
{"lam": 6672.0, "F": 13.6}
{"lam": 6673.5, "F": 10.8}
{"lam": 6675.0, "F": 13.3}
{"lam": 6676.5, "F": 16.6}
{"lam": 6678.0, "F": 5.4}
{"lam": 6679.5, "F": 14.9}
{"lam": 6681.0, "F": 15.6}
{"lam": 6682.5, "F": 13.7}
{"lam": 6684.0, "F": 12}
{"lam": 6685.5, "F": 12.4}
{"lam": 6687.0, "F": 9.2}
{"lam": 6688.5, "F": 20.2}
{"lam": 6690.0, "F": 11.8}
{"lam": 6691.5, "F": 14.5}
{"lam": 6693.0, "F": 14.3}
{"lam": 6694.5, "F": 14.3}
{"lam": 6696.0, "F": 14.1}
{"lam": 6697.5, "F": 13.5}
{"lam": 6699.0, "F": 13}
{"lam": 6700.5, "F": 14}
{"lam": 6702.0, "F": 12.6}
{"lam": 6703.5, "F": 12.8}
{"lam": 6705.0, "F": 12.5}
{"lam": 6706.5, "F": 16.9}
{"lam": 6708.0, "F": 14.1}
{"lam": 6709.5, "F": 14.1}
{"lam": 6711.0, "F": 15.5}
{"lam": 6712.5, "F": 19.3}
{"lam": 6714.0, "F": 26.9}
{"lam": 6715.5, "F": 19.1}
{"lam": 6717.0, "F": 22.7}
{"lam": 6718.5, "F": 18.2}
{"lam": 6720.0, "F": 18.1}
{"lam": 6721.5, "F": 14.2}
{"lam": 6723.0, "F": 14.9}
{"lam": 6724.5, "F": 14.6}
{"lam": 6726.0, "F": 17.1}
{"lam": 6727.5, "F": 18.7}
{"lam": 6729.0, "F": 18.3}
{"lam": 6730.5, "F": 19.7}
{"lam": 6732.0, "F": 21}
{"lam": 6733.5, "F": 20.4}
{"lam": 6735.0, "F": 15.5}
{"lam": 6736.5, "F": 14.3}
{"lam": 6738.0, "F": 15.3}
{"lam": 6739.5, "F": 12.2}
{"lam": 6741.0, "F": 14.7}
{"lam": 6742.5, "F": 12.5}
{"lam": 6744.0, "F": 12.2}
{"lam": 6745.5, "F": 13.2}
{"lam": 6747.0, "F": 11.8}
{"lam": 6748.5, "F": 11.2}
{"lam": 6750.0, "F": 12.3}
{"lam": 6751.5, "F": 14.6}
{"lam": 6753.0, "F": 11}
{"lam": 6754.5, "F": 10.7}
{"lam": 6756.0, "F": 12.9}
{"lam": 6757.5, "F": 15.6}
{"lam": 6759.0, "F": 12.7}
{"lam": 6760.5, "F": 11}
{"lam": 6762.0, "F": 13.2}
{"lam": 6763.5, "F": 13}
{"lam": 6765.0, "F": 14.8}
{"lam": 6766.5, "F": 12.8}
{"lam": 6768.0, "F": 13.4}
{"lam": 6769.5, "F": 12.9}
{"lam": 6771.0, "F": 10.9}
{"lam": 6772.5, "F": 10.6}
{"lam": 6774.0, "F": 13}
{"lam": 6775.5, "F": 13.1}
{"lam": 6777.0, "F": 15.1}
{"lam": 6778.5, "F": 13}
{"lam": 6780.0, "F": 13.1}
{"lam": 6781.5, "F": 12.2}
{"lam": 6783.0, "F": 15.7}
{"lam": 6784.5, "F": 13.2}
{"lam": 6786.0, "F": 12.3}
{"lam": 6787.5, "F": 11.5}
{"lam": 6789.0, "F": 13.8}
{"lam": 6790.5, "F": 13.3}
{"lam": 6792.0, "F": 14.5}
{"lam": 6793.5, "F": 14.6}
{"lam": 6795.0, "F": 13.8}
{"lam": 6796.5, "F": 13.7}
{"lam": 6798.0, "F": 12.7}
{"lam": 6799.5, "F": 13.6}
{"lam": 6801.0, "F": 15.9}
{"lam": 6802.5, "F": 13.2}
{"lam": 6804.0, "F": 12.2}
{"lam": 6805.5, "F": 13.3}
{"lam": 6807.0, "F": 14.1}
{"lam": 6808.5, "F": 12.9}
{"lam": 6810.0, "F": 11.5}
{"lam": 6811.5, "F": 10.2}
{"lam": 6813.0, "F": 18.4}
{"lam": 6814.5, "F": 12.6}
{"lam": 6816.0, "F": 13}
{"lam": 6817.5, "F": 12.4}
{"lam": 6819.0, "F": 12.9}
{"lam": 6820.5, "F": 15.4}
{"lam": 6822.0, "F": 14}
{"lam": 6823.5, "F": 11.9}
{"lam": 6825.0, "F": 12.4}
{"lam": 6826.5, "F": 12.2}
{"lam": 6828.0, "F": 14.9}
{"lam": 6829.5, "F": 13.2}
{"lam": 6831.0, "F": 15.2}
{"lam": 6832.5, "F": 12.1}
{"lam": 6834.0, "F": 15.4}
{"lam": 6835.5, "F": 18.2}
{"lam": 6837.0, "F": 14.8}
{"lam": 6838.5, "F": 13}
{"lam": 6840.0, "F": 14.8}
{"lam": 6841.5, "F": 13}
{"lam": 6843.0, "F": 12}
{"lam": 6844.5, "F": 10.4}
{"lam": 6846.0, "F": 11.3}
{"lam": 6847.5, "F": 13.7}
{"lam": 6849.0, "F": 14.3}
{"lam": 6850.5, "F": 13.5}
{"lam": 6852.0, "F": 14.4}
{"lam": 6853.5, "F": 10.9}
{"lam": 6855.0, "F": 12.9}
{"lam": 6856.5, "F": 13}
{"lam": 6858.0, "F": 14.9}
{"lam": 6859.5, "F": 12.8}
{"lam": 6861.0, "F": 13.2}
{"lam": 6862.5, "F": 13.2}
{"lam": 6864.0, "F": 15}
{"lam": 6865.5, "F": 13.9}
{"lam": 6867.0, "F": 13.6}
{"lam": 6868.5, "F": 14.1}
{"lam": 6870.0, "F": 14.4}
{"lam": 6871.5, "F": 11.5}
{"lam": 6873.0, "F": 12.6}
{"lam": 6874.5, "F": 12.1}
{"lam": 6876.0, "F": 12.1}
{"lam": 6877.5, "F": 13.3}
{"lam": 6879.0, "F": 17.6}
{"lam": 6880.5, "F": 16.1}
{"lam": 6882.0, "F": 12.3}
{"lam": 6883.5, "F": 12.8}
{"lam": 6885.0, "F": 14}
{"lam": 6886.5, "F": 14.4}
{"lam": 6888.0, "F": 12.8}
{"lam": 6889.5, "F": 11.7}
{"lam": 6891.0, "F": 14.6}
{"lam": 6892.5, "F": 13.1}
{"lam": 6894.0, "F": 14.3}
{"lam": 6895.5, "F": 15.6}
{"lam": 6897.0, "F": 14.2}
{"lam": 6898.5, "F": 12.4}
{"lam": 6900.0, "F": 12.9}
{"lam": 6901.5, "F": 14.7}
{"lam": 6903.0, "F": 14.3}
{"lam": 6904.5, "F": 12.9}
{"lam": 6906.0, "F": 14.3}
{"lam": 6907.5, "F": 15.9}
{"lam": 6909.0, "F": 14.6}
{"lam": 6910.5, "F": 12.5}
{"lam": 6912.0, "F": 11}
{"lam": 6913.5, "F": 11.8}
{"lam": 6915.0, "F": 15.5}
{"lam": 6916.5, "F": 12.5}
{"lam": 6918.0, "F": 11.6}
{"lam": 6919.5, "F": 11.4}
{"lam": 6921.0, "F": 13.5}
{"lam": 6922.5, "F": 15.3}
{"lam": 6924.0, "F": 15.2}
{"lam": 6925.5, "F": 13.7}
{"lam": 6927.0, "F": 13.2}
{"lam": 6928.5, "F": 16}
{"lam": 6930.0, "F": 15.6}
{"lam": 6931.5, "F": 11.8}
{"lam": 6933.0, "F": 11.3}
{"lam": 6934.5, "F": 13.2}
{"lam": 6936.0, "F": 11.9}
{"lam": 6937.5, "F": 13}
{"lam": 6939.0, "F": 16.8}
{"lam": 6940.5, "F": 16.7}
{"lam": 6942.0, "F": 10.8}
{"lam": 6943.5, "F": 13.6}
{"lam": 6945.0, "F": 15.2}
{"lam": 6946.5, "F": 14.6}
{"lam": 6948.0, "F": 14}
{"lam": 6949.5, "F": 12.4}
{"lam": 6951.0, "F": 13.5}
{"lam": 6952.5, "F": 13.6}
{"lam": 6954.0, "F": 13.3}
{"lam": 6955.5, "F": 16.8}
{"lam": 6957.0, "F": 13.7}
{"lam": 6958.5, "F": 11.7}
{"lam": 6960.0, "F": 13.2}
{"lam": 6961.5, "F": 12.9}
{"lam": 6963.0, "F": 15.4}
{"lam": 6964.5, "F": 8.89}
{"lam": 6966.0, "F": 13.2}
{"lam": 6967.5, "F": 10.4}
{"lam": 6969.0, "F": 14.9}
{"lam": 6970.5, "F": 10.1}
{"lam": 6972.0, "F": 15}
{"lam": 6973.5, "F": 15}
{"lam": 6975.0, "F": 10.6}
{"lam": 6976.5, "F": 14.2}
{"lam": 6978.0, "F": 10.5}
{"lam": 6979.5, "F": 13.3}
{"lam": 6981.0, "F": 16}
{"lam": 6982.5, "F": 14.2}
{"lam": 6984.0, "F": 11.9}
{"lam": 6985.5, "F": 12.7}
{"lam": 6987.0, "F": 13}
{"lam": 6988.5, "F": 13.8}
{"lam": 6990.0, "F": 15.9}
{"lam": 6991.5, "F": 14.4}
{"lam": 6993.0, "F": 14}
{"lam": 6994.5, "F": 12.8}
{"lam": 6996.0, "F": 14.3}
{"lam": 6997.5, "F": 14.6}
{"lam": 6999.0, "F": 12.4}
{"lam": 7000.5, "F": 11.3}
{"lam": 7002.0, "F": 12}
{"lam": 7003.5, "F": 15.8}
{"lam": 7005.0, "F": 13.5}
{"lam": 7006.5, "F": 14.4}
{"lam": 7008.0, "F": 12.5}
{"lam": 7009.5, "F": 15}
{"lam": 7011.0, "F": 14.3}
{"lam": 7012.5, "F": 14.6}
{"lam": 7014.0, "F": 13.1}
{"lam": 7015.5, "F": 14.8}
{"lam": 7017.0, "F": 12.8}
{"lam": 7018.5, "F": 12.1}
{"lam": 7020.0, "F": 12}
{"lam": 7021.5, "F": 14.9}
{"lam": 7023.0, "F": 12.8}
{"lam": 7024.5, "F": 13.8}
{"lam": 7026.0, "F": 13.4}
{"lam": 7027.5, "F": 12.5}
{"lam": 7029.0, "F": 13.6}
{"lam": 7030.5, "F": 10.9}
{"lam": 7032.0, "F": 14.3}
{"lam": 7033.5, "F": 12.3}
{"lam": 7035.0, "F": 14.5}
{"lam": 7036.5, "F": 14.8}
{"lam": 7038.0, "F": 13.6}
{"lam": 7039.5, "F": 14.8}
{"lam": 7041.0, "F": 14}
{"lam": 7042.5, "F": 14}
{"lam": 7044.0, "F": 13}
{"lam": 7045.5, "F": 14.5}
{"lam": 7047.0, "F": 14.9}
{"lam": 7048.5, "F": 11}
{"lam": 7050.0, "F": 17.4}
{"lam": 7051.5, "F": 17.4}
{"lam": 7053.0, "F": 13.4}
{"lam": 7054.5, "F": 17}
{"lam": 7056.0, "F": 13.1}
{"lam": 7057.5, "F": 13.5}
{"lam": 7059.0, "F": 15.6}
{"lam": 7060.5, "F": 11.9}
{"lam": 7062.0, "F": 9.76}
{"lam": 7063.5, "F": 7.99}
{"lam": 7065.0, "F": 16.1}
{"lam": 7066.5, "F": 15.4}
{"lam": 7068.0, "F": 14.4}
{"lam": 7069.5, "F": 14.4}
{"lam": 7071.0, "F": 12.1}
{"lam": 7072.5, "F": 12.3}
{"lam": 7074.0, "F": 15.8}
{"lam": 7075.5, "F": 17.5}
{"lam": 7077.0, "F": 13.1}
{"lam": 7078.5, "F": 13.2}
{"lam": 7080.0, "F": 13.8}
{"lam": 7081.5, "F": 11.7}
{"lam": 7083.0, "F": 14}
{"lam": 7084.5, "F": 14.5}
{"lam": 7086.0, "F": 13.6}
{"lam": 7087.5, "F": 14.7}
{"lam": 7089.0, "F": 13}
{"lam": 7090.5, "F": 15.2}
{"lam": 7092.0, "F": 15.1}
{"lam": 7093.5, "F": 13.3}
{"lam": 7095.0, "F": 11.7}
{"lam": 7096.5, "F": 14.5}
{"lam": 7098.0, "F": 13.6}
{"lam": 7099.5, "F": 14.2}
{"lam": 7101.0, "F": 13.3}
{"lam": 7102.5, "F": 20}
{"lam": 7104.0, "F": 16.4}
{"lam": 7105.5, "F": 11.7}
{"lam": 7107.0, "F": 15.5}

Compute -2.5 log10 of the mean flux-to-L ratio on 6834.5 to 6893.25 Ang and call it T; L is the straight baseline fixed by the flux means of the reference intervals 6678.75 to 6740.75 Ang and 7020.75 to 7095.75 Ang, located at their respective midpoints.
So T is 0.11 mag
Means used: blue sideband 15.8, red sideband 13.8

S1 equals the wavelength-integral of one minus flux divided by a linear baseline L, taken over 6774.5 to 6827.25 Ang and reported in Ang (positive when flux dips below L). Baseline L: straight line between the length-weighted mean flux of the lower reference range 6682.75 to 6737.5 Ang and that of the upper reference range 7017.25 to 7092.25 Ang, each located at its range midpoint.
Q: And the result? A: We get 6.9 Ang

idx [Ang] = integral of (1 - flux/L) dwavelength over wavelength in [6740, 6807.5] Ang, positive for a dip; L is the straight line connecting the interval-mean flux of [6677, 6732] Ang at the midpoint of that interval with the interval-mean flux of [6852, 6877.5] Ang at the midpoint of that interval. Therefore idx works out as 6.4 Ang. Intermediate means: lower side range 15.4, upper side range 13.2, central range 13.1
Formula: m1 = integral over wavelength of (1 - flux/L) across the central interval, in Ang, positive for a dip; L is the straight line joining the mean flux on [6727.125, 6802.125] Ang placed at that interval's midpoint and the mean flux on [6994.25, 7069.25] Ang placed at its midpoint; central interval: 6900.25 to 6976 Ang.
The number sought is 1.4 Ang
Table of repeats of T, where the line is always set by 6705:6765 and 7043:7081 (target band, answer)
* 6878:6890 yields 0.06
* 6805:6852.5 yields 0.12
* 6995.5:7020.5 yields 0.05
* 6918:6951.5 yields 0.06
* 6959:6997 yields 0.09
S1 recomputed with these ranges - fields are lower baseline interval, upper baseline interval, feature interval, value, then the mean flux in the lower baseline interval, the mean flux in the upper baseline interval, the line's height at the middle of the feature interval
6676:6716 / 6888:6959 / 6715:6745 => -4.66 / 14.5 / 13.7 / 14.4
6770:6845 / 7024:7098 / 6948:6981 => 1.39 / 13.4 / 13.8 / 13.6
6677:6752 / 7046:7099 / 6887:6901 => 0.91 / 15.1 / 13.9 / 14.5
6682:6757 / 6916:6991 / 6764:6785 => 2.22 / 15.1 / 13.4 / 14.7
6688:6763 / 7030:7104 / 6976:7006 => 1.52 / 15.1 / 14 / 14.3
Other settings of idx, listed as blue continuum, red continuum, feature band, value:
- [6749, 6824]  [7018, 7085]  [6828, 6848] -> -0.6 Ang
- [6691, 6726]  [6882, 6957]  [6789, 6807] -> 1.5 Ang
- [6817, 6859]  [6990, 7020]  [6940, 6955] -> -0.2 Ang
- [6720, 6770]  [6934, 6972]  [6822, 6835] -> 0.4 Ang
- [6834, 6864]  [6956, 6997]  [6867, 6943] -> -1.3 Ang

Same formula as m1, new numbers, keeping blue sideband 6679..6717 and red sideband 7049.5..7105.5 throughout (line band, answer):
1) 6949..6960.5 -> 0.68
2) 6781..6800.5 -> 1.70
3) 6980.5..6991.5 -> 0.32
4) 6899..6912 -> 0.64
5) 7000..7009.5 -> 0.56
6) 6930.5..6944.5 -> 1.10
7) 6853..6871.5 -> 1.49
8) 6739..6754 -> 2.36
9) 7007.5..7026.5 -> 0.93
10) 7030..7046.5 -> 0.52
